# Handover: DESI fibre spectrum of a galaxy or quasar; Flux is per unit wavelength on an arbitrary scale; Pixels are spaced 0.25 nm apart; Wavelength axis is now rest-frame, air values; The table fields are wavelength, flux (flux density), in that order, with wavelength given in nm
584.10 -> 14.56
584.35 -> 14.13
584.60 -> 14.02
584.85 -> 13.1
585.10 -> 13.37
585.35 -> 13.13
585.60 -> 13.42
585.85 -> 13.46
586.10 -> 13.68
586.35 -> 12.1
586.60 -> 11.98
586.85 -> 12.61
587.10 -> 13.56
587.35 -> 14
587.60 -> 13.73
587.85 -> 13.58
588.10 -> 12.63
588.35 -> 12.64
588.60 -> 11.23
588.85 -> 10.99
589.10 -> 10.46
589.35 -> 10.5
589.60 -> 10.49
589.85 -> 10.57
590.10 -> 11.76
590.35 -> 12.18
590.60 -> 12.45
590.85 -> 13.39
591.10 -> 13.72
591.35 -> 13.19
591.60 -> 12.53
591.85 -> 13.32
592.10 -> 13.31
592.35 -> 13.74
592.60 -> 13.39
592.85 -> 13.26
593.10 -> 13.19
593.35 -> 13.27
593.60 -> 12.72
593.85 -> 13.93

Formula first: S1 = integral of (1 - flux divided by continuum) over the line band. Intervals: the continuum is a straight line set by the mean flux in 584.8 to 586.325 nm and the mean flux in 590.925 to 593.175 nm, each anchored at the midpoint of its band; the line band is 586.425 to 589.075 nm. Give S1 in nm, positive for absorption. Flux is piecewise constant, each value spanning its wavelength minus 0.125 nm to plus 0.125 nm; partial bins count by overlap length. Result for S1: 0.138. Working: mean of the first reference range 13.3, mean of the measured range 12.6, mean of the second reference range 13.3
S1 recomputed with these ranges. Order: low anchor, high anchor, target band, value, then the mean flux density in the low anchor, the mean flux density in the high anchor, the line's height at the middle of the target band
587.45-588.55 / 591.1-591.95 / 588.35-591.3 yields 0.311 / 13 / 13.1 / 13.1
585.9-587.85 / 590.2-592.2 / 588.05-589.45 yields 0.184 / 13.1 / 13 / 13.1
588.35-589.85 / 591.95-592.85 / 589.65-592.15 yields -0.055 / 10.9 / 13.4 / 12.3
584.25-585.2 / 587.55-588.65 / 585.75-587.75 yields -0.001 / 13.7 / 12.8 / 13.1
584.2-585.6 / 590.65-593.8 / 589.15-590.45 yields 0.225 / 13.6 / 13.2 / 13.4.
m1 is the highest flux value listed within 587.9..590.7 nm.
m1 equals 12.64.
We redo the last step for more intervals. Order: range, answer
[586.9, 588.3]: 14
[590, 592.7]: 13.74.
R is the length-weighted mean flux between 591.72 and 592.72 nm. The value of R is 13.4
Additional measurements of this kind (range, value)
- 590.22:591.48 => 13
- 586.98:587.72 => 13.8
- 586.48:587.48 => 13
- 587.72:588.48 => 12.9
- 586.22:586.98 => 12.2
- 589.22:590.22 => 10.8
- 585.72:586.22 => 13.6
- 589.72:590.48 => 11.5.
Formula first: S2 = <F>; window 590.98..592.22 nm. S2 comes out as 13.2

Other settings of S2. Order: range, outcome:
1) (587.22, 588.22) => 13.5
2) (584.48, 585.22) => 13.5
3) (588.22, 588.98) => 11.6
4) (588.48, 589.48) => 10.8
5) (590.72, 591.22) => 13.5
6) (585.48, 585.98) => 13.4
